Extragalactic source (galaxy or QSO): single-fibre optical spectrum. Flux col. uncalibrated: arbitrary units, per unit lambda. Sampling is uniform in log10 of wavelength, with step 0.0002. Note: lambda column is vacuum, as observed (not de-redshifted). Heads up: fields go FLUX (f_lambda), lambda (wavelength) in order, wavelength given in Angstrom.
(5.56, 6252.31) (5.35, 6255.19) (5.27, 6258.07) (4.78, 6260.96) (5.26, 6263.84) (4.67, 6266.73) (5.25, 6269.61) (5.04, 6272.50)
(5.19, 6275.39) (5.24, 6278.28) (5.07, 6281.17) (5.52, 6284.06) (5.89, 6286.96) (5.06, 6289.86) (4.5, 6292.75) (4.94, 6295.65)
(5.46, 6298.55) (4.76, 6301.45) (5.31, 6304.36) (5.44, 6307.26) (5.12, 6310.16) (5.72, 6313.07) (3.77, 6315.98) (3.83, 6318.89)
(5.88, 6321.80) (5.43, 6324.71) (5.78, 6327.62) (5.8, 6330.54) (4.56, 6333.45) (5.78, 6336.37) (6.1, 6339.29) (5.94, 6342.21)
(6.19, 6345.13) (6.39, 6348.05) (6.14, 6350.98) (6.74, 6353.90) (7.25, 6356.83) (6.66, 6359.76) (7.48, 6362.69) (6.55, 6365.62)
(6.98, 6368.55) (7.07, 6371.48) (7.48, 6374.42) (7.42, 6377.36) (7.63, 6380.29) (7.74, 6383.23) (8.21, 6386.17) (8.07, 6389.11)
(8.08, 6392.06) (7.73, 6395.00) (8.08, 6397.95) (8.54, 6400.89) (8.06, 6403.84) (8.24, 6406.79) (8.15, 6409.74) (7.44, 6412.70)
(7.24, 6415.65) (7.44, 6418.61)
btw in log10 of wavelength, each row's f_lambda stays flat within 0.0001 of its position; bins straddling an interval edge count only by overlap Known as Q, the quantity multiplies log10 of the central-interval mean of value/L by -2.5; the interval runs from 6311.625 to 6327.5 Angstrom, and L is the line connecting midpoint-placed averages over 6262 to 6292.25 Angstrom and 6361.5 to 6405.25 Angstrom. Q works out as 0.23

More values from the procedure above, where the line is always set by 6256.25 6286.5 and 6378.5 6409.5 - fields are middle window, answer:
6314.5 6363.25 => 0.16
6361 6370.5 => 0.06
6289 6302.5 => 0.16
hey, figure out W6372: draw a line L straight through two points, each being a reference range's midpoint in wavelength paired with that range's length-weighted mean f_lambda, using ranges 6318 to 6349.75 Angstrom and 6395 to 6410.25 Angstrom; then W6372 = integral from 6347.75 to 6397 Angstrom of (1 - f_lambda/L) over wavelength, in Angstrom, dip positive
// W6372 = -1.7 Angstrom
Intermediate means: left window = 5.64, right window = 8.17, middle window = 7.3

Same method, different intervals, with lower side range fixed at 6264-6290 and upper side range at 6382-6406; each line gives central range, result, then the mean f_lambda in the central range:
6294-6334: 6.4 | 5.14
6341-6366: 1.7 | 6.6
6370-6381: 0.3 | 7.39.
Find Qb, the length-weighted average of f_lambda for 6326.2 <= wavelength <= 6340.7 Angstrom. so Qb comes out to 5.6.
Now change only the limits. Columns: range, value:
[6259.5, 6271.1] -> 4.99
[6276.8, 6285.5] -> 5.28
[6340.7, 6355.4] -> 6.28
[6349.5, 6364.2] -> 6.85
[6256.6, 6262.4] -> 5.02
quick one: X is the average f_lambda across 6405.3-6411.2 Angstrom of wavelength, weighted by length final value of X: 8.2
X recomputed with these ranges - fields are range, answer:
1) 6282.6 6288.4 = 5.7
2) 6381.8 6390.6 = 8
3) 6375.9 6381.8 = 7.53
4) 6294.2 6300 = 5.2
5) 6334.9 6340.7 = 5.93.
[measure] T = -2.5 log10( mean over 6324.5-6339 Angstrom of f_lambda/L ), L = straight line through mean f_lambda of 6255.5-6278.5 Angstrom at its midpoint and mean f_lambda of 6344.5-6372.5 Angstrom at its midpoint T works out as 0.14 mag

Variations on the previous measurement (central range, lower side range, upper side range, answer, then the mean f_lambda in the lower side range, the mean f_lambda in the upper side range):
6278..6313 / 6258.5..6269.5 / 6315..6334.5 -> -0.04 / 4.98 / 5.05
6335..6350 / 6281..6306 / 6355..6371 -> 0.06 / 5.17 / 6.98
